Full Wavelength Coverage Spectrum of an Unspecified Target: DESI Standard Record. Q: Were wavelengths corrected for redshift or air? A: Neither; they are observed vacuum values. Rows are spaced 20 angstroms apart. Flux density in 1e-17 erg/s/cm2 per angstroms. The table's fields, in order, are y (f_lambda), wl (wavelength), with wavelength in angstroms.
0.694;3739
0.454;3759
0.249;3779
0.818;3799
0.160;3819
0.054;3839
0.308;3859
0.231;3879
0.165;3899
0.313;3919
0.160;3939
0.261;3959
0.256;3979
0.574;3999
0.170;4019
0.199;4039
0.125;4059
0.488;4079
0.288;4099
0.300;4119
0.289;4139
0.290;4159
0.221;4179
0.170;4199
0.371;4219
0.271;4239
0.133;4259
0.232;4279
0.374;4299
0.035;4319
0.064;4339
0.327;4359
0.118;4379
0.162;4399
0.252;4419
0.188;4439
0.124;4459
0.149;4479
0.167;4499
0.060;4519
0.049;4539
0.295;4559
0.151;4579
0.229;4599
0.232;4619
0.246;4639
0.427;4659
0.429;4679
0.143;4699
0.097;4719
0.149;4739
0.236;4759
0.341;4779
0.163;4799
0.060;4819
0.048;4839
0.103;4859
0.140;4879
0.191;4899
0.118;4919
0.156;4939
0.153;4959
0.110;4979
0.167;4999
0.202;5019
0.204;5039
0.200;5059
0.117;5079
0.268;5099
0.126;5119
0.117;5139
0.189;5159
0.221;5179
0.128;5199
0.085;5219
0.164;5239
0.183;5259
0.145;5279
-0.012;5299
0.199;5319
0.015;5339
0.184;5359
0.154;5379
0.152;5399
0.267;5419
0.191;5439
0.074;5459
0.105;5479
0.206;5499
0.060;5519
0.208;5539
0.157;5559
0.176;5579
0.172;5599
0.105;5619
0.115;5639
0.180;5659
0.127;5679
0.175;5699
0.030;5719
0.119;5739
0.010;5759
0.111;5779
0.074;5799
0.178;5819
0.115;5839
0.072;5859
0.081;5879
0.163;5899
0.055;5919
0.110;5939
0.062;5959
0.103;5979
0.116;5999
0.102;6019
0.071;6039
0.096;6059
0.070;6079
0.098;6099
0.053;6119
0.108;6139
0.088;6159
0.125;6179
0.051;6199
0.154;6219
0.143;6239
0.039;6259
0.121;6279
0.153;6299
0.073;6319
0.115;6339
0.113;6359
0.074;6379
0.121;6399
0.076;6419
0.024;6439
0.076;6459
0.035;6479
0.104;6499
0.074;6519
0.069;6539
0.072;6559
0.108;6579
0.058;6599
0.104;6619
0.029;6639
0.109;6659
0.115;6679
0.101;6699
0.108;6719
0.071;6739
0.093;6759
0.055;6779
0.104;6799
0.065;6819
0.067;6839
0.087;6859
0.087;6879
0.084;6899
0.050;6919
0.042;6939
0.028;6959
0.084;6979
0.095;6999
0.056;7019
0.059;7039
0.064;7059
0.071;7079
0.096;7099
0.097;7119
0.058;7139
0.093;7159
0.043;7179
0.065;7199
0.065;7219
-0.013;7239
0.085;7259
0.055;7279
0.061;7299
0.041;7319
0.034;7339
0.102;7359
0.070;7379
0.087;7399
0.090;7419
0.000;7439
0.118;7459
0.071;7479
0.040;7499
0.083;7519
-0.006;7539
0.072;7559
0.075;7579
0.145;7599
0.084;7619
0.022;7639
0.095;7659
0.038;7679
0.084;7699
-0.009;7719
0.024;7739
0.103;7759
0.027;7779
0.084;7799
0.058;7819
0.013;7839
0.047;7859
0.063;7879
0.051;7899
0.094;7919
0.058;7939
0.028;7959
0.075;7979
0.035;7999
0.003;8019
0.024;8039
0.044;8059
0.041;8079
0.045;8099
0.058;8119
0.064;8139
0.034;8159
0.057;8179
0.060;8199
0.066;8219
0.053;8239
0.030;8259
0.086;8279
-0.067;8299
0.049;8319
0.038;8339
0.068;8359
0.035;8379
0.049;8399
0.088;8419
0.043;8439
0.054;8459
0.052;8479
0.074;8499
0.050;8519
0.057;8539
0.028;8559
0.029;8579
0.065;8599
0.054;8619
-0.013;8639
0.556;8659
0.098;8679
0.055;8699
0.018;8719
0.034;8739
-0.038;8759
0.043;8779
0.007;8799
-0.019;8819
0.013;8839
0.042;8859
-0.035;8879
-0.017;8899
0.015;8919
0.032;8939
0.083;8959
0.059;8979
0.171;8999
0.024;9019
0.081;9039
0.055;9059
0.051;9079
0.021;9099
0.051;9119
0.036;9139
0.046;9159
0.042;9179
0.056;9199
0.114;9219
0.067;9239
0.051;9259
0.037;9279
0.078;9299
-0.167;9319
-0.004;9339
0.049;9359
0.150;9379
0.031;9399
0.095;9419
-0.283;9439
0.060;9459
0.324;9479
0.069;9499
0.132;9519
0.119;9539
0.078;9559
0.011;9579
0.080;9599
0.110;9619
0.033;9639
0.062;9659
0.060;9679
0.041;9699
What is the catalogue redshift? 1.32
